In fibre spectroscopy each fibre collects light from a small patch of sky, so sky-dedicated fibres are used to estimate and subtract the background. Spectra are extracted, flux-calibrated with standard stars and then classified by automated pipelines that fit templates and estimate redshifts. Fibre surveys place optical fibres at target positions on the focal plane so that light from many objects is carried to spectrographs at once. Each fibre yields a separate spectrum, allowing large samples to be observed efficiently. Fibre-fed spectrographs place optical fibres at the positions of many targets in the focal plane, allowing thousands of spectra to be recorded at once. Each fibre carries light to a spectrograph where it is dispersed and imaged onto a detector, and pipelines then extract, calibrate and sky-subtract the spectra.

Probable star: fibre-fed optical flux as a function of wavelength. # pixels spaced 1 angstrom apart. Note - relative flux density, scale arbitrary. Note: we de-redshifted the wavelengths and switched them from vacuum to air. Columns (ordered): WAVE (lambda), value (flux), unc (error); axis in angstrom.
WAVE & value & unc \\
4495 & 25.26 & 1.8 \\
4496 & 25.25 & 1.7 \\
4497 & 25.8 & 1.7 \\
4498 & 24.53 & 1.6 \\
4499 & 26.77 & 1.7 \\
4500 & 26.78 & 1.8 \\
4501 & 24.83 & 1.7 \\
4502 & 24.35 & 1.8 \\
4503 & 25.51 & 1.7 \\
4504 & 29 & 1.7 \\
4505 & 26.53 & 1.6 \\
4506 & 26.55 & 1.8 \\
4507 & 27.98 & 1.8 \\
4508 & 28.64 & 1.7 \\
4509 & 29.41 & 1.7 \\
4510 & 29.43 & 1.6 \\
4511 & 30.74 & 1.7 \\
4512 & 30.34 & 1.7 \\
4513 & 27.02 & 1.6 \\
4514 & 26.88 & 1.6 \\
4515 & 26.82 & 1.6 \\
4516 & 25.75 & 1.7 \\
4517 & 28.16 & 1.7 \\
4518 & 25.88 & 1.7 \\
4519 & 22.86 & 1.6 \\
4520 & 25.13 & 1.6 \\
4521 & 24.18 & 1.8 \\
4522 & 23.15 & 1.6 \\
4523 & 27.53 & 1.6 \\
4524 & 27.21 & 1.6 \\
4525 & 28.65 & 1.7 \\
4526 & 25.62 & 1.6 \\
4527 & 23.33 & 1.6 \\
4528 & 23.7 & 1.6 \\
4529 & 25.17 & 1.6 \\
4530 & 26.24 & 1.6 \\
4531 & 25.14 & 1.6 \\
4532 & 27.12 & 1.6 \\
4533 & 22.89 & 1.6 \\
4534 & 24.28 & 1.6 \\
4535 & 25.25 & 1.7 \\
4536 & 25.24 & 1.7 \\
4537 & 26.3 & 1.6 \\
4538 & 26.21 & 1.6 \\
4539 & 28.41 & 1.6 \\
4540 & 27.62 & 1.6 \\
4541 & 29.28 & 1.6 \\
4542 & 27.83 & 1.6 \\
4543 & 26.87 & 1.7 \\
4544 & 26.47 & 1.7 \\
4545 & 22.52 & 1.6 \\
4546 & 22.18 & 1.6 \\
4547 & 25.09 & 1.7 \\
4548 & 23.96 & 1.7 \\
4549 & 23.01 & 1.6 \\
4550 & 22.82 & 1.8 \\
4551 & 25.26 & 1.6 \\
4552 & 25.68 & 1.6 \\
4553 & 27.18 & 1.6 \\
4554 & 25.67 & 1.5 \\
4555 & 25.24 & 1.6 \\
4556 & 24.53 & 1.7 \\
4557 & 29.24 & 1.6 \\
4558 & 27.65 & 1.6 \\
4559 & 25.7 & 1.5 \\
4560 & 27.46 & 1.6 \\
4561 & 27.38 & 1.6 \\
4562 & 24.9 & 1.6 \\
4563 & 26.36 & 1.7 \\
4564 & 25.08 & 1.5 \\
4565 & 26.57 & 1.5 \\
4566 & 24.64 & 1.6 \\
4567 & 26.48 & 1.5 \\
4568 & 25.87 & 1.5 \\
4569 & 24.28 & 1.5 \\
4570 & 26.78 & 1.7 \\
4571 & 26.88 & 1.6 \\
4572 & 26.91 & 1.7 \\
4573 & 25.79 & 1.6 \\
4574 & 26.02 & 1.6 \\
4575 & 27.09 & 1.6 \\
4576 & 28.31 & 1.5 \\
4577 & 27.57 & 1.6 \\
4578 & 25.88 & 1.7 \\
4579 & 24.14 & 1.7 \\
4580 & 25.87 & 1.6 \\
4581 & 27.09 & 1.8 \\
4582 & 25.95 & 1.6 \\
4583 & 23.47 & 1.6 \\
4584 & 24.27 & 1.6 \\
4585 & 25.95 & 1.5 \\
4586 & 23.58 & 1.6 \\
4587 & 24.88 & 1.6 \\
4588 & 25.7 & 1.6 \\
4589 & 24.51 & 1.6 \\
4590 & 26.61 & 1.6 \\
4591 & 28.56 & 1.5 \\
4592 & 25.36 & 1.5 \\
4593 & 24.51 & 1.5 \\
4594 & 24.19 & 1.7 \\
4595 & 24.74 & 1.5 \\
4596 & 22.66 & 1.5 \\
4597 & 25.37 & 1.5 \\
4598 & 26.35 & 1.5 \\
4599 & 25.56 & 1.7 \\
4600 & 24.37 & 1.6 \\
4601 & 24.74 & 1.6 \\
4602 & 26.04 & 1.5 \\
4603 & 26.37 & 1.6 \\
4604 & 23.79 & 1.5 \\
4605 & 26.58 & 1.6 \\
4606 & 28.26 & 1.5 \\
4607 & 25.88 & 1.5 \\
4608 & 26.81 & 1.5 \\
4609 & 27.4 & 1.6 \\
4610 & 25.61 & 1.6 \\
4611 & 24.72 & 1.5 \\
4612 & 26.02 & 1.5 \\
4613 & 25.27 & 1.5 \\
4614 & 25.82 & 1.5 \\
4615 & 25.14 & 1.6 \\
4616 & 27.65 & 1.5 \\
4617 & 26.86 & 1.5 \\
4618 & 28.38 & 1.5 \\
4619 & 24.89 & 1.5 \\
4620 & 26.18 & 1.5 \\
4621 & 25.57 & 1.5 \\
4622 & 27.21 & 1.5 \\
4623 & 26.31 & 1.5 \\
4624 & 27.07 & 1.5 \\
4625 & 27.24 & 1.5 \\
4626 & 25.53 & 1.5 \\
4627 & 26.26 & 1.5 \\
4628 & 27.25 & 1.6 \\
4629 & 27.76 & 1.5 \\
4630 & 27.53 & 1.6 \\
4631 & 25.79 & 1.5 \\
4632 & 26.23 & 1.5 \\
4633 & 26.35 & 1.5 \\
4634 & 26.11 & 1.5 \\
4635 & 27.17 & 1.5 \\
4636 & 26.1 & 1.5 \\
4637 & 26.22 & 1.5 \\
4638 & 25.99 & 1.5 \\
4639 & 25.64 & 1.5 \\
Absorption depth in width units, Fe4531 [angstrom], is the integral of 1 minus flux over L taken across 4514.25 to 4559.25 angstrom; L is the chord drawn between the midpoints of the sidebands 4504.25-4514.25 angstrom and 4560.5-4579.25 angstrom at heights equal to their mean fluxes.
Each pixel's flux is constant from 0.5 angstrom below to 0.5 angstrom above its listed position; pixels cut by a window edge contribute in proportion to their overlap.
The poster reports 2.9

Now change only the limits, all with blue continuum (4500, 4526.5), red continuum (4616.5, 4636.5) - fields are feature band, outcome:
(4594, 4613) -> 0.8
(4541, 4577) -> 1.1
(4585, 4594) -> 0.4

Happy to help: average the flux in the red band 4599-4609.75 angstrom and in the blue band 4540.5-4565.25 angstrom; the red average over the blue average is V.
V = 1.0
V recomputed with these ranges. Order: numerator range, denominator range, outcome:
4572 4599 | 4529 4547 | 0.99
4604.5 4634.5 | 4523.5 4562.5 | 1.03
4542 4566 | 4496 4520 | 0.95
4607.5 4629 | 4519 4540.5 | 1.03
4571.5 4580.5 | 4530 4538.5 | 1.04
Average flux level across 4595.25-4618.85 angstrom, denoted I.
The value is 25.9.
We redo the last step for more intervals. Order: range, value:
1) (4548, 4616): 25.7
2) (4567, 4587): 25.9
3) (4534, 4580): 26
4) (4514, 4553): 25.5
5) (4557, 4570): 26.2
